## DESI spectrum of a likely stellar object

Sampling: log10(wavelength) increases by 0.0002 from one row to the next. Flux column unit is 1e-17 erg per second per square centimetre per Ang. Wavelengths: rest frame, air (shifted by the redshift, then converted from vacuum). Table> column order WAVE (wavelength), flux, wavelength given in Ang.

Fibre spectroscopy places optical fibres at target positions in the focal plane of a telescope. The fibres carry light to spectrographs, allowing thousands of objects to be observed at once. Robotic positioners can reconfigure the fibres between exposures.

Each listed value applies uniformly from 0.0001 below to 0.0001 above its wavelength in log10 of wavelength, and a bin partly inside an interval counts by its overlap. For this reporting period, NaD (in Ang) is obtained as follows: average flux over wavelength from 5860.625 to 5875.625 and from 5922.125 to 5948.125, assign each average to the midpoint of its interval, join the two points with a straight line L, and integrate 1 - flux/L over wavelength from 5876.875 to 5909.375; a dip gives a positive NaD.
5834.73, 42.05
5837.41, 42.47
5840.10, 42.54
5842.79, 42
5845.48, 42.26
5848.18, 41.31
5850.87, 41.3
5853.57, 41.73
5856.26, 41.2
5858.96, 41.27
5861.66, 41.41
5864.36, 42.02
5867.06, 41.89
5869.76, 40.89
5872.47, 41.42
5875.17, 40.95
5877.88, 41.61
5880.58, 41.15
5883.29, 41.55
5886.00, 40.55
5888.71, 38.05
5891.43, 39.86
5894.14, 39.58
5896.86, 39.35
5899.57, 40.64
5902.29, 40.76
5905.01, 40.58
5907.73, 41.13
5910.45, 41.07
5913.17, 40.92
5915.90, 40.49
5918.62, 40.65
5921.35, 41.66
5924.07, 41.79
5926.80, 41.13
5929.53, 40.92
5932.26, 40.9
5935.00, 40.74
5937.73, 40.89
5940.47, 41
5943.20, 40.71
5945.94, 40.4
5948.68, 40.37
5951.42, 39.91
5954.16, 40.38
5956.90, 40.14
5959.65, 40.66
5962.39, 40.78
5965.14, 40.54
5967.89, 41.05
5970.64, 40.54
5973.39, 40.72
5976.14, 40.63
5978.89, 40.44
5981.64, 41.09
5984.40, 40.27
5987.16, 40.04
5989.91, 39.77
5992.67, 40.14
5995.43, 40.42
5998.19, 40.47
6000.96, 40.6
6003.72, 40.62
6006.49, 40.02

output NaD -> 0.69 Ang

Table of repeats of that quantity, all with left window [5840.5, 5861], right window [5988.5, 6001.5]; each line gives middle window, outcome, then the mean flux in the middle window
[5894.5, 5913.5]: 0.25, 40.6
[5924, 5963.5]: 0.06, 40.7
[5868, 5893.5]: 0.42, 40.7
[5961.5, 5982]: -0.11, 40.7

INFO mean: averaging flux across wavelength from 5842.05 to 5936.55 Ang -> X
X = 41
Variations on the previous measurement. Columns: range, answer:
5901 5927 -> 41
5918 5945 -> 41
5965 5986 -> 40.7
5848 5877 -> 41.4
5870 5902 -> 40.5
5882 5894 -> 39.9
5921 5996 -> 40.6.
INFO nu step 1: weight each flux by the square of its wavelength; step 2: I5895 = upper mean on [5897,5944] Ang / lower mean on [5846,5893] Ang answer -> 1.01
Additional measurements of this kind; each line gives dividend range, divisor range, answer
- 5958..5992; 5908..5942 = 1.00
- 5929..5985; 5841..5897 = 1.02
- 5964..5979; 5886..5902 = 1.05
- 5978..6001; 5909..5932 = 1.00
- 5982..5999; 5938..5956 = 1.01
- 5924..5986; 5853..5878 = 1.01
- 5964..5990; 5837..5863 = 1.01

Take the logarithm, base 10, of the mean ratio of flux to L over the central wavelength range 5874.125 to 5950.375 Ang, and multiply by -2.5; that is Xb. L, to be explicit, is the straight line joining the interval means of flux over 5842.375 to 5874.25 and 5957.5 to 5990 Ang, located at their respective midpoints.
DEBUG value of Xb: 0.01 mag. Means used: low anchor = 41.5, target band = 40.7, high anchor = 40.6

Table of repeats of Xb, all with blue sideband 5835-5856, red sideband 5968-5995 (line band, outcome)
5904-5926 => 0.00 mag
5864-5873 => 0.00 mag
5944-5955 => 0.01 mag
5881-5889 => 0.03 mag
